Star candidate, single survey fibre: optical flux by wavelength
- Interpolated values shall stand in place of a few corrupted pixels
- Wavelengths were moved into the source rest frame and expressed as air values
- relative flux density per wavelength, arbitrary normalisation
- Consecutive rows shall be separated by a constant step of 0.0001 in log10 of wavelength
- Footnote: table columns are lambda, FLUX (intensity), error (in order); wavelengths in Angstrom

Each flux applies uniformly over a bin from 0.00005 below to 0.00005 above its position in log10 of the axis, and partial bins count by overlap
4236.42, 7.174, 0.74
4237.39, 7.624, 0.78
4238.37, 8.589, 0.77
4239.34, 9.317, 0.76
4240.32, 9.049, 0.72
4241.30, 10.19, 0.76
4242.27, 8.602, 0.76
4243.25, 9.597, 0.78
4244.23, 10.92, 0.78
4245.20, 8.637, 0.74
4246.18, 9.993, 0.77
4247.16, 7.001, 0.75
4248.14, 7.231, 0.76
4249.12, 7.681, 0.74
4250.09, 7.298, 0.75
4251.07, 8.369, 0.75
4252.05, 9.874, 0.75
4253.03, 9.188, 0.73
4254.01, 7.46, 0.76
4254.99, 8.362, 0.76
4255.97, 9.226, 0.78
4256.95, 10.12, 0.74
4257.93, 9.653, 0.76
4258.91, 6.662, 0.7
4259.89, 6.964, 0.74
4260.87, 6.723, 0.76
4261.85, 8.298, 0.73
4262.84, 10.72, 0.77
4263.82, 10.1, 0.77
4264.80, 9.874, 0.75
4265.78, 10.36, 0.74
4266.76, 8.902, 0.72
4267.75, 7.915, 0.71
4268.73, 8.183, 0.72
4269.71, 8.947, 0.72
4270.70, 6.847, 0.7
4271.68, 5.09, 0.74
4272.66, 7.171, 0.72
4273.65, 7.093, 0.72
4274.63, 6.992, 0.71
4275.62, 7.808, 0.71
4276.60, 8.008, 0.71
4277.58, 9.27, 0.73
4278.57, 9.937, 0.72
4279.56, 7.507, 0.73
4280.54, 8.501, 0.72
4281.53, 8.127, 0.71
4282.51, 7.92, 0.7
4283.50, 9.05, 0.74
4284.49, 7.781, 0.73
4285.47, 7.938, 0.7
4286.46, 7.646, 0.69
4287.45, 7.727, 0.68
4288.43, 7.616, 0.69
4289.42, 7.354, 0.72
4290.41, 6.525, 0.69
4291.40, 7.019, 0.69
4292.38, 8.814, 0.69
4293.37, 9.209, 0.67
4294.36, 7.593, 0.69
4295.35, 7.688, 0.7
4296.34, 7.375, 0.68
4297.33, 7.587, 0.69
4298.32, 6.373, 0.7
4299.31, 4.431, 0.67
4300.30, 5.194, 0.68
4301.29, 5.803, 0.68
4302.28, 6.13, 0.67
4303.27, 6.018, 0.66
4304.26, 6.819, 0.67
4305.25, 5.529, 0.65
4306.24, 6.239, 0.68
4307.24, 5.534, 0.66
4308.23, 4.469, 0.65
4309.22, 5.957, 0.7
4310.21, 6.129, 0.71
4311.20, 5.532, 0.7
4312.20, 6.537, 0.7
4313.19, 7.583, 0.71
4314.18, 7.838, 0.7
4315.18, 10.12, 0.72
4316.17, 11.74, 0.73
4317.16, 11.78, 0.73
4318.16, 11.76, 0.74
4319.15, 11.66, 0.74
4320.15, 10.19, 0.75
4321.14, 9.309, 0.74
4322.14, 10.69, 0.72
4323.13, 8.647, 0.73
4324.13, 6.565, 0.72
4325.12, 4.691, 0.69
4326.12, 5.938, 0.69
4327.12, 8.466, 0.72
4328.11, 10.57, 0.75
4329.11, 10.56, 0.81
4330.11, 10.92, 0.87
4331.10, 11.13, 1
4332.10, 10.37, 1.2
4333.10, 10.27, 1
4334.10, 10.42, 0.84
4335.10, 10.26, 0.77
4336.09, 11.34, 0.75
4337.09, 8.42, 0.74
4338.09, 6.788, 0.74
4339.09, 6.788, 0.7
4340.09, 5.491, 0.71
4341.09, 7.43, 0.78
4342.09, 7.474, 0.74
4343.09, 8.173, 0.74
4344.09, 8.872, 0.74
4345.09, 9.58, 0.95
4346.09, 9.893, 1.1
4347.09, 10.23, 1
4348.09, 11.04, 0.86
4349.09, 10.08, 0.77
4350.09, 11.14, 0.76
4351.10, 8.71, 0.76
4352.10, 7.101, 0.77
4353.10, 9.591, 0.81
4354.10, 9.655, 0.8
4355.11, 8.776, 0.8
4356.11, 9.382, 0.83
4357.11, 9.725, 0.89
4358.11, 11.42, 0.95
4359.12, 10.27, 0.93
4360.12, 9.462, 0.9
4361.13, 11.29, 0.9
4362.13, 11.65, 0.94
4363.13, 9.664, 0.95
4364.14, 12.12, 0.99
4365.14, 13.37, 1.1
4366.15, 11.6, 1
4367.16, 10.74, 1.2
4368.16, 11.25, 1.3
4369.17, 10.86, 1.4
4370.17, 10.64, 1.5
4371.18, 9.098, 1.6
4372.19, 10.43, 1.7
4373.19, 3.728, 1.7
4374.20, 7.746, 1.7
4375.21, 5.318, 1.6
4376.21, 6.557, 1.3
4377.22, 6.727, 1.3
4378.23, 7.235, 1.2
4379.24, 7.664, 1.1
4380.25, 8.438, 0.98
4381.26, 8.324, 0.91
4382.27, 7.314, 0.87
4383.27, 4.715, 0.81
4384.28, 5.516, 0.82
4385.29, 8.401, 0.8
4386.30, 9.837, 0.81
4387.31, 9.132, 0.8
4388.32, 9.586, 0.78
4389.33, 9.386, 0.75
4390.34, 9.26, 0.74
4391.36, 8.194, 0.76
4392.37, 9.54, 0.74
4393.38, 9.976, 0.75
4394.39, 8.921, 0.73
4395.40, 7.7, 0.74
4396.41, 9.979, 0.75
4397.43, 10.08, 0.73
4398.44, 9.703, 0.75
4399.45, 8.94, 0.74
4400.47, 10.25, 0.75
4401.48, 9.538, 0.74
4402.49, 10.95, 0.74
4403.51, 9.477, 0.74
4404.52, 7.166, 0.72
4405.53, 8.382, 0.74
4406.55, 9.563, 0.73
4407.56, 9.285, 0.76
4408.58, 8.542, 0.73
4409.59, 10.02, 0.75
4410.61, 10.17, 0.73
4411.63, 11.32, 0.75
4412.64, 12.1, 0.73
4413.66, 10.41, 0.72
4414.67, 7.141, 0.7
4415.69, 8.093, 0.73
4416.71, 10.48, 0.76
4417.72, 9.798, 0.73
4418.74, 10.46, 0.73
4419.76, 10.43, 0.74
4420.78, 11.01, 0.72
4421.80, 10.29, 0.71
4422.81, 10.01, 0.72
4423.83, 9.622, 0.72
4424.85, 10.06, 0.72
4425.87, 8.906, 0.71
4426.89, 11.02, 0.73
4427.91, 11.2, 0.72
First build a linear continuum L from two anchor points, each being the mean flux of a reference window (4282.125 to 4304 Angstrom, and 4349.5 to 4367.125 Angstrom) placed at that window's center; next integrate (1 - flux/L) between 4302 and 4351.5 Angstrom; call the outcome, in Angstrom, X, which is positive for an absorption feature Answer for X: 1.4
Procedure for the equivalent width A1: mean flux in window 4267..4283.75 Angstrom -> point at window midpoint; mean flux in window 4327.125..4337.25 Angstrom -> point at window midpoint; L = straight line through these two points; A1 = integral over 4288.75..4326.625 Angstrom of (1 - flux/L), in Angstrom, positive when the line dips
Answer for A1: 7.5 Angstrom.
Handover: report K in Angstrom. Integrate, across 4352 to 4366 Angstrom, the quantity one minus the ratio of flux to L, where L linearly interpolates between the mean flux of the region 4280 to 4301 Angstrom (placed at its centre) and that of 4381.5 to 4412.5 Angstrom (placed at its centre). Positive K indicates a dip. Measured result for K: -3.1 Angstrom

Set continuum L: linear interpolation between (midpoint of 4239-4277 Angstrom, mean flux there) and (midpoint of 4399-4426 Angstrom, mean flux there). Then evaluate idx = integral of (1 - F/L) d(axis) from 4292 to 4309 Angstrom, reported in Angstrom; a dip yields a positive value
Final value 4.5 Angstrom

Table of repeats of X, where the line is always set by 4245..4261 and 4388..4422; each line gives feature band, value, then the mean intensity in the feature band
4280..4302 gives 3.1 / 7.41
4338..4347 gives 1.1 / 7.99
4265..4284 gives 0.8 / 8.11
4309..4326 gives 0.4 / 8.62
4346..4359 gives -0.9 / 9.76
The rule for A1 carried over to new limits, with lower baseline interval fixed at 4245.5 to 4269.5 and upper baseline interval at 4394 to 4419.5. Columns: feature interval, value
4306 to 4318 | 1.8 Angstrom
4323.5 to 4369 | -1.8 Angstrom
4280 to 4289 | 0.8 Angstrom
